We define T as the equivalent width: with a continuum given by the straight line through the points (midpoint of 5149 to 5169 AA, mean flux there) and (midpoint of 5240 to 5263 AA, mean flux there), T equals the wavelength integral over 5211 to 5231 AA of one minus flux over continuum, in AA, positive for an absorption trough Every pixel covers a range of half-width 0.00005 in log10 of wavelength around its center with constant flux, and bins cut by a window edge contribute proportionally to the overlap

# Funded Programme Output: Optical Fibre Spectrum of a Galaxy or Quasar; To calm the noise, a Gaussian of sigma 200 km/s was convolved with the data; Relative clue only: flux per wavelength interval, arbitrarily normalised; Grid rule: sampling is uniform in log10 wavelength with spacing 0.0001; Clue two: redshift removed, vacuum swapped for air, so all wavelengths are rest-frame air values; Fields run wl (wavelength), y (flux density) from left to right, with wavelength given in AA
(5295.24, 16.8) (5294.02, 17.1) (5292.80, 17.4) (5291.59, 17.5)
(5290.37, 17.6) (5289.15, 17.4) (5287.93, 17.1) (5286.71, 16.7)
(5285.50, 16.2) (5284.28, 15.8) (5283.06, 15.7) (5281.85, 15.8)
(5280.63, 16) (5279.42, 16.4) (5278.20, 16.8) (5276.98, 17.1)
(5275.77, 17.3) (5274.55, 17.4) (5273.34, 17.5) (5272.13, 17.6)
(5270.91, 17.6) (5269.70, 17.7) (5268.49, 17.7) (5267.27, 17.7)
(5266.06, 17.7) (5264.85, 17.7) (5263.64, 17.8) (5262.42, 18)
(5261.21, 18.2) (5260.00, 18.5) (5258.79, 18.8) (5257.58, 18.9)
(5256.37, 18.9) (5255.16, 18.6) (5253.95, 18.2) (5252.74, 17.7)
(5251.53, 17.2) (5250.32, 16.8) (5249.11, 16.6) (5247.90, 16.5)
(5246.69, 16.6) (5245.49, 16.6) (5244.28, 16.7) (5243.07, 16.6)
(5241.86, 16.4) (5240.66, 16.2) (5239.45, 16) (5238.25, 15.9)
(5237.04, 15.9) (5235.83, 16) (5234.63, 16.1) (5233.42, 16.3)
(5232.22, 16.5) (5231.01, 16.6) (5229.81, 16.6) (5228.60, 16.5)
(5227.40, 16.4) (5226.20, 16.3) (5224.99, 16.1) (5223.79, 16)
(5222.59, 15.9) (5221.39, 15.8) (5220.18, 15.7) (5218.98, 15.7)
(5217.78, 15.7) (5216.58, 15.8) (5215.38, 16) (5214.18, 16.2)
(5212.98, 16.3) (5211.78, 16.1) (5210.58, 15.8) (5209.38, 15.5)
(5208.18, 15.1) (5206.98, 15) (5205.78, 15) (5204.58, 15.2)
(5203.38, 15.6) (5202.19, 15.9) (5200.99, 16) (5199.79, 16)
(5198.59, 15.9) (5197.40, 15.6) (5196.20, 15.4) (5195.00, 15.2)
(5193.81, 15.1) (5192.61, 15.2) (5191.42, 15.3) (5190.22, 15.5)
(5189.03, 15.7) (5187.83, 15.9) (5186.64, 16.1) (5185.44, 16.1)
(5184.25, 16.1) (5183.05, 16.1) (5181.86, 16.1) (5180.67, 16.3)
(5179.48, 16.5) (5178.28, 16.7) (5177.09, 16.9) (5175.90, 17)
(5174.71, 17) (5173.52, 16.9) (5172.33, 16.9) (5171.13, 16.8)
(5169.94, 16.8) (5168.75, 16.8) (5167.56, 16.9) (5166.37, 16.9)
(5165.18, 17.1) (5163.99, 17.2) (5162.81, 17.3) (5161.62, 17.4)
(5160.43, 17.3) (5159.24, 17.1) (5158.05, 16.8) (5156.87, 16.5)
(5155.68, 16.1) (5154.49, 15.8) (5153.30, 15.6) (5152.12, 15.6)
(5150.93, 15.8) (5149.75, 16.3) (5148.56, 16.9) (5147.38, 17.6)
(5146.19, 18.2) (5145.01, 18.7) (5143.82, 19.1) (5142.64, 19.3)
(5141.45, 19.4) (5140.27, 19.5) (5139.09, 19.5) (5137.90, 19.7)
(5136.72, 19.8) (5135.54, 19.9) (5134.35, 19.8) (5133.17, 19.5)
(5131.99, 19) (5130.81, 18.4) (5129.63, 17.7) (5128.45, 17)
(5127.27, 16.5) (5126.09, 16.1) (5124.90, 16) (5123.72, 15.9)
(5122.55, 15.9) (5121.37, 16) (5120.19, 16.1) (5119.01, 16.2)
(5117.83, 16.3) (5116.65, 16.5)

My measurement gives 1.3 AA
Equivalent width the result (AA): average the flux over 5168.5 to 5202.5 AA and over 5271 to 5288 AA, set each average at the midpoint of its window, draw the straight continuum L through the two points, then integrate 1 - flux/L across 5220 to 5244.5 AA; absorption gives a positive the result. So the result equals 0.3 AA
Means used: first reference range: 16.1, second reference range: 16.7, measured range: 16.2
